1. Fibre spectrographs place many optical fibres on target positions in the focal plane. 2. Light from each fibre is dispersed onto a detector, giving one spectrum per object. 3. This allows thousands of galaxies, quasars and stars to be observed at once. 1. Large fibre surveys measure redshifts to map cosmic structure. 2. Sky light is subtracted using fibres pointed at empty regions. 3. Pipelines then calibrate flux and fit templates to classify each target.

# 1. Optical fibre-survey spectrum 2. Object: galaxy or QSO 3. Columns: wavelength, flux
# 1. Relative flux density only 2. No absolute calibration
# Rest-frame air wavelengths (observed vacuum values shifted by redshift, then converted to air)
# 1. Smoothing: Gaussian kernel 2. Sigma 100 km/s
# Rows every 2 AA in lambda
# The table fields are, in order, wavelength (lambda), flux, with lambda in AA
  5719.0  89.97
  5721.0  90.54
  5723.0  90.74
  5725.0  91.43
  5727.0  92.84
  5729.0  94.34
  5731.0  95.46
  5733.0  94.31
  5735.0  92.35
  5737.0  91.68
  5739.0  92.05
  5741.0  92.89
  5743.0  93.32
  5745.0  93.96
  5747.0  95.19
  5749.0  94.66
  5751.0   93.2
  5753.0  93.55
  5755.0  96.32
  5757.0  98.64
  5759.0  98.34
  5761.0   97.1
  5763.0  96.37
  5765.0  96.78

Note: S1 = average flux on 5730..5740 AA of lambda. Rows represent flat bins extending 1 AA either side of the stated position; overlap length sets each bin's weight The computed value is 93.2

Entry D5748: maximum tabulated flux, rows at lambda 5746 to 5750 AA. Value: 95.19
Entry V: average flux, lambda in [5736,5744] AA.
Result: 92.5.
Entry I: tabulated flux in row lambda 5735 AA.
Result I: 92.35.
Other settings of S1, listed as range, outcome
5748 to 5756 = 94.4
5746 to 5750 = 94.9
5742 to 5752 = 94.1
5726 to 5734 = 94.2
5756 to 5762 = 98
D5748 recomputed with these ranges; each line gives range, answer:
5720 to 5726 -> 91.43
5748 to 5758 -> 98.64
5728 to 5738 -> 95.46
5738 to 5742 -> 92.89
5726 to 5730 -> 94.34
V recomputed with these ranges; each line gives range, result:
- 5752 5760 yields 96.7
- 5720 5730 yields 92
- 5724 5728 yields 92.1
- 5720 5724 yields 90.6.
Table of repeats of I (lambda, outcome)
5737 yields 91.68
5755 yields 96.32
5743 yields 93.32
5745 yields 93.96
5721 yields 90.54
